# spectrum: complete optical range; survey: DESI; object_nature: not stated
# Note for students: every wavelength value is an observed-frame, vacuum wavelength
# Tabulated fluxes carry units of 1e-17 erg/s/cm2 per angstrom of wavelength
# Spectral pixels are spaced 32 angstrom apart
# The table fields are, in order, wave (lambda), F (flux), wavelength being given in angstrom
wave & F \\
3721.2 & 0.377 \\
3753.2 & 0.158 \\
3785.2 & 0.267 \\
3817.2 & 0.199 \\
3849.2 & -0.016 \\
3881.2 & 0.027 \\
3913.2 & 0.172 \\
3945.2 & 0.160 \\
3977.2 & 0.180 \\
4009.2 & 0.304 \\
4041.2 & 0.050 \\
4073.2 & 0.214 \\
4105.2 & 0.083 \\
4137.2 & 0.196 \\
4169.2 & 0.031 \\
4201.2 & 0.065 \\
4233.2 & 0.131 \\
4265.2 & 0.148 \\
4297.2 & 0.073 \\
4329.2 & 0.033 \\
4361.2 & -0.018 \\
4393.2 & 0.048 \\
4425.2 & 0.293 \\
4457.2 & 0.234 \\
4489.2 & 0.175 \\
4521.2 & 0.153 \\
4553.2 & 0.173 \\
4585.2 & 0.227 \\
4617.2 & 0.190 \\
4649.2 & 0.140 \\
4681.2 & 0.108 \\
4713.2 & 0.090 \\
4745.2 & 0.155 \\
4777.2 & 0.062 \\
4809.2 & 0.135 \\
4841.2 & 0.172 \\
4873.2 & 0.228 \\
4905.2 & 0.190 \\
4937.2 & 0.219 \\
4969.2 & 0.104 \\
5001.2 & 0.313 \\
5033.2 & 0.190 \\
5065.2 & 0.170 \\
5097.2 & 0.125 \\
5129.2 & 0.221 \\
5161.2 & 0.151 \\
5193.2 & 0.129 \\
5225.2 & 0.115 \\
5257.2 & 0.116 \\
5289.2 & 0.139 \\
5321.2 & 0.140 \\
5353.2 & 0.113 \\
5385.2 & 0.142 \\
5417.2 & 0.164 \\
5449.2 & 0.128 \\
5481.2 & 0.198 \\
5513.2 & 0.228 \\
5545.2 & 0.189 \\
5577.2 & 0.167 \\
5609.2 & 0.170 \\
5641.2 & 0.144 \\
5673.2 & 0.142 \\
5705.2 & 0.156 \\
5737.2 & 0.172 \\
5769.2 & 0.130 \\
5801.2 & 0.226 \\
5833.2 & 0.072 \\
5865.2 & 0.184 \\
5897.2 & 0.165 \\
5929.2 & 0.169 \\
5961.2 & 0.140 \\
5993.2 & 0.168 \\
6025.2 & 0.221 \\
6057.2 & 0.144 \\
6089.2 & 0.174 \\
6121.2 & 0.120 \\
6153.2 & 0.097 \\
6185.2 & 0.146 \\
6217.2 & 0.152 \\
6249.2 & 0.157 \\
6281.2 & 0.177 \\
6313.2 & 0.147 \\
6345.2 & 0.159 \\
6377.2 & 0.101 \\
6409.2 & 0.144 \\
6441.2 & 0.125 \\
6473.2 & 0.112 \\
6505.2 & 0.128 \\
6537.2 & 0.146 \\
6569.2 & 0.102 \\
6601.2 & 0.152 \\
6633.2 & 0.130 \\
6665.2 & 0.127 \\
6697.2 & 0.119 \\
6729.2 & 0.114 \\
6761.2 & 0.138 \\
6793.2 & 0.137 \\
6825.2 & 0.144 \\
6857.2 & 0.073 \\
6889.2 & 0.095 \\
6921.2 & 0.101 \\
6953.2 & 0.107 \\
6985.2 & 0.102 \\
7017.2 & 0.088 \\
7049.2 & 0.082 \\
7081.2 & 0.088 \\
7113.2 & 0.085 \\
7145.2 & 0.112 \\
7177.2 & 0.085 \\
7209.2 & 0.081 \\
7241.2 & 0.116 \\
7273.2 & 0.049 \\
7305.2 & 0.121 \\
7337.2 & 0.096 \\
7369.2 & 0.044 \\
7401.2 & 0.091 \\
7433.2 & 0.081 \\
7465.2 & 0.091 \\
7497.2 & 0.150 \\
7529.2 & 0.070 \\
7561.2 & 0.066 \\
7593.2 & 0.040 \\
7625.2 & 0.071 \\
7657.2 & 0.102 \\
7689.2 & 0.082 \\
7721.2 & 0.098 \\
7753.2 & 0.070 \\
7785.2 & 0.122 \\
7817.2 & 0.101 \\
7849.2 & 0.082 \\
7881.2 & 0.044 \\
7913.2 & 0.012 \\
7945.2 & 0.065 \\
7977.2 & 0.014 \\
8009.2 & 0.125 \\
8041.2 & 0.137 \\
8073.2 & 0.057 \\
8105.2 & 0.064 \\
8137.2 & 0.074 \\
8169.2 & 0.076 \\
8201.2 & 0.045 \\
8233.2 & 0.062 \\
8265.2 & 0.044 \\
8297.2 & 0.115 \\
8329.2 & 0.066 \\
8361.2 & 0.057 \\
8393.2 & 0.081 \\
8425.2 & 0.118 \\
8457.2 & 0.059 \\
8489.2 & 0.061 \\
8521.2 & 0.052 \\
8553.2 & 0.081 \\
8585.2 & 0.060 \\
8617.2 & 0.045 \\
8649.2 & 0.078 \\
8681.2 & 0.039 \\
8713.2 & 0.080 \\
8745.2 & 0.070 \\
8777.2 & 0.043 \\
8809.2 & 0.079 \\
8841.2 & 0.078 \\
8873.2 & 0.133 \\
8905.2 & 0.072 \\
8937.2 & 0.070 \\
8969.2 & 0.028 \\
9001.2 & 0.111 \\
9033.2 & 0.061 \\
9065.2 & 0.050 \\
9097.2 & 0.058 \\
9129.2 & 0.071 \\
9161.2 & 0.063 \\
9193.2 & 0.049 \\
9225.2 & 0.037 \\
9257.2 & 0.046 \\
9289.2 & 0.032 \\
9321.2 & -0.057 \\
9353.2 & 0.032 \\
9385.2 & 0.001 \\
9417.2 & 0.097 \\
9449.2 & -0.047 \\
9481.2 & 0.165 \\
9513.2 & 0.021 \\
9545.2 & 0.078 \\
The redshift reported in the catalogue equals 0.45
